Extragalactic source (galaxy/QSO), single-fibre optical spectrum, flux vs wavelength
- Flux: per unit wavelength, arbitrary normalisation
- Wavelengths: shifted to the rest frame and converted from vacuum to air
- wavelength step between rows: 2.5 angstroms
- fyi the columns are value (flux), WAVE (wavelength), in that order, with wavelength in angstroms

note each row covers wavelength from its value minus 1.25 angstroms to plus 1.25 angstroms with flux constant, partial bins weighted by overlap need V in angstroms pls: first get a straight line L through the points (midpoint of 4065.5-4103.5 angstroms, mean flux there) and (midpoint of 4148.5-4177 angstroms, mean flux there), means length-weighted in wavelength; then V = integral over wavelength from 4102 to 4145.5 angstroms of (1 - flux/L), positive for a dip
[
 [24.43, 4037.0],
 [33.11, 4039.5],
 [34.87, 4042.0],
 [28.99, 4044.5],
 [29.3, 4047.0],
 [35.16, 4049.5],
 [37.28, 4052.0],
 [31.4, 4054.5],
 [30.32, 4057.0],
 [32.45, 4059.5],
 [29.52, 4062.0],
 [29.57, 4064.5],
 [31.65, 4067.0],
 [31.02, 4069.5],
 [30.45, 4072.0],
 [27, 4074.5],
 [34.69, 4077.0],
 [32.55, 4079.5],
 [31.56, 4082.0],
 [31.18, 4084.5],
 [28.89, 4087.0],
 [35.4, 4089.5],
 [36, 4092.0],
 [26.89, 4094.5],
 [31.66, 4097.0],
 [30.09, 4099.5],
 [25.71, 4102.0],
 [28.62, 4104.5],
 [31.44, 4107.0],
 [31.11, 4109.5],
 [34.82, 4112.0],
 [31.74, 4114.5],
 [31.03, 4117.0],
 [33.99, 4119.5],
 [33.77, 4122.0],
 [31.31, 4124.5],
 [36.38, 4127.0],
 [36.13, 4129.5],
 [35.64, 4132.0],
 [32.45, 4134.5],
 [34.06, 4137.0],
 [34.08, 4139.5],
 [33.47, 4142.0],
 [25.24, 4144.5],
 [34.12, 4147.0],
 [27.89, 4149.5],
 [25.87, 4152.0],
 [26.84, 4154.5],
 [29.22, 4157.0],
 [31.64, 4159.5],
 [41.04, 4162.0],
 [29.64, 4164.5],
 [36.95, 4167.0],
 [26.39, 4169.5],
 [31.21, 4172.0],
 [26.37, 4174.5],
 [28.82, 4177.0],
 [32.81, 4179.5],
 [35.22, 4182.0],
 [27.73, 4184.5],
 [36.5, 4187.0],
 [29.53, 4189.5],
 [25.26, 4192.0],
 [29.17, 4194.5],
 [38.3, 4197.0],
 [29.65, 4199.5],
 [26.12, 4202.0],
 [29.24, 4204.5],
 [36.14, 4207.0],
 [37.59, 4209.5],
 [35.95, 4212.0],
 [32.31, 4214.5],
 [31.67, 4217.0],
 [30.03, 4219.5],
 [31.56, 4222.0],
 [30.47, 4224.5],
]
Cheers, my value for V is -2.72 angstroms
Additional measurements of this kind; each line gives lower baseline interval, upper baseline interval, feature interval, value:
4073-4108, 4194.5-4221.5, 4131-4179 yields 1.0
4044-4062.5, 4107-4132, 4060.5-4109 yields 2.8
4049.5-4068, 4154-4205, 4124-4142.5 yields -1.8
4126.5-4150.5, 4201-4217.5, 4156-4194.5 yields 2.0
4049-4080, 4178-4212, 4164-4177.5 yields 0.8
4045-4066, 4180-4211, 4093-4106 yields 1.2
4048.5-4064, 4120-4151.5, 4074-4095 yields 0.4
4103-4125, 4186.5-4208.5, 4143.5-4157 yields 1.4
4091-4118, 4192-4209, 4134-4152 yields -0.1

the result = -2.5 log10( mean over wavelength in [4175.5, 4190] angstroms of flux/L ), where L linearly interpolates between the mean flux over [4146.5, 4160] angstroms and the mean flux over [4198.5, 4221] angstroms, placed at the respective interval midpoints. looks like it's -0.04 mag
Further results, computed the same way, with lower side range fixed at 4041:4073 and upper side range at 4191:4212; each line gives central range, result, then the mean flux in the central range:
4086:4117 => 0.02 mag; 31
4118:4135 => -0.08 mag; 34.3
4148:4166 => 0.05 mag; 30.5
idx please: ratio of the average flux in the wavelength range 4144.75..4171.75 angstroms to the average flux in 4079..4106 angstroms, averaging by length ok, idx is 1.0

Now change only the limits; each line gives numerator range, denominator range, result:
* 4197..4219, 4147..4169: 1.05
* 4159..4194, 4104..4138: 0.95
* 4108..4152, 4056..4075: 1.07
